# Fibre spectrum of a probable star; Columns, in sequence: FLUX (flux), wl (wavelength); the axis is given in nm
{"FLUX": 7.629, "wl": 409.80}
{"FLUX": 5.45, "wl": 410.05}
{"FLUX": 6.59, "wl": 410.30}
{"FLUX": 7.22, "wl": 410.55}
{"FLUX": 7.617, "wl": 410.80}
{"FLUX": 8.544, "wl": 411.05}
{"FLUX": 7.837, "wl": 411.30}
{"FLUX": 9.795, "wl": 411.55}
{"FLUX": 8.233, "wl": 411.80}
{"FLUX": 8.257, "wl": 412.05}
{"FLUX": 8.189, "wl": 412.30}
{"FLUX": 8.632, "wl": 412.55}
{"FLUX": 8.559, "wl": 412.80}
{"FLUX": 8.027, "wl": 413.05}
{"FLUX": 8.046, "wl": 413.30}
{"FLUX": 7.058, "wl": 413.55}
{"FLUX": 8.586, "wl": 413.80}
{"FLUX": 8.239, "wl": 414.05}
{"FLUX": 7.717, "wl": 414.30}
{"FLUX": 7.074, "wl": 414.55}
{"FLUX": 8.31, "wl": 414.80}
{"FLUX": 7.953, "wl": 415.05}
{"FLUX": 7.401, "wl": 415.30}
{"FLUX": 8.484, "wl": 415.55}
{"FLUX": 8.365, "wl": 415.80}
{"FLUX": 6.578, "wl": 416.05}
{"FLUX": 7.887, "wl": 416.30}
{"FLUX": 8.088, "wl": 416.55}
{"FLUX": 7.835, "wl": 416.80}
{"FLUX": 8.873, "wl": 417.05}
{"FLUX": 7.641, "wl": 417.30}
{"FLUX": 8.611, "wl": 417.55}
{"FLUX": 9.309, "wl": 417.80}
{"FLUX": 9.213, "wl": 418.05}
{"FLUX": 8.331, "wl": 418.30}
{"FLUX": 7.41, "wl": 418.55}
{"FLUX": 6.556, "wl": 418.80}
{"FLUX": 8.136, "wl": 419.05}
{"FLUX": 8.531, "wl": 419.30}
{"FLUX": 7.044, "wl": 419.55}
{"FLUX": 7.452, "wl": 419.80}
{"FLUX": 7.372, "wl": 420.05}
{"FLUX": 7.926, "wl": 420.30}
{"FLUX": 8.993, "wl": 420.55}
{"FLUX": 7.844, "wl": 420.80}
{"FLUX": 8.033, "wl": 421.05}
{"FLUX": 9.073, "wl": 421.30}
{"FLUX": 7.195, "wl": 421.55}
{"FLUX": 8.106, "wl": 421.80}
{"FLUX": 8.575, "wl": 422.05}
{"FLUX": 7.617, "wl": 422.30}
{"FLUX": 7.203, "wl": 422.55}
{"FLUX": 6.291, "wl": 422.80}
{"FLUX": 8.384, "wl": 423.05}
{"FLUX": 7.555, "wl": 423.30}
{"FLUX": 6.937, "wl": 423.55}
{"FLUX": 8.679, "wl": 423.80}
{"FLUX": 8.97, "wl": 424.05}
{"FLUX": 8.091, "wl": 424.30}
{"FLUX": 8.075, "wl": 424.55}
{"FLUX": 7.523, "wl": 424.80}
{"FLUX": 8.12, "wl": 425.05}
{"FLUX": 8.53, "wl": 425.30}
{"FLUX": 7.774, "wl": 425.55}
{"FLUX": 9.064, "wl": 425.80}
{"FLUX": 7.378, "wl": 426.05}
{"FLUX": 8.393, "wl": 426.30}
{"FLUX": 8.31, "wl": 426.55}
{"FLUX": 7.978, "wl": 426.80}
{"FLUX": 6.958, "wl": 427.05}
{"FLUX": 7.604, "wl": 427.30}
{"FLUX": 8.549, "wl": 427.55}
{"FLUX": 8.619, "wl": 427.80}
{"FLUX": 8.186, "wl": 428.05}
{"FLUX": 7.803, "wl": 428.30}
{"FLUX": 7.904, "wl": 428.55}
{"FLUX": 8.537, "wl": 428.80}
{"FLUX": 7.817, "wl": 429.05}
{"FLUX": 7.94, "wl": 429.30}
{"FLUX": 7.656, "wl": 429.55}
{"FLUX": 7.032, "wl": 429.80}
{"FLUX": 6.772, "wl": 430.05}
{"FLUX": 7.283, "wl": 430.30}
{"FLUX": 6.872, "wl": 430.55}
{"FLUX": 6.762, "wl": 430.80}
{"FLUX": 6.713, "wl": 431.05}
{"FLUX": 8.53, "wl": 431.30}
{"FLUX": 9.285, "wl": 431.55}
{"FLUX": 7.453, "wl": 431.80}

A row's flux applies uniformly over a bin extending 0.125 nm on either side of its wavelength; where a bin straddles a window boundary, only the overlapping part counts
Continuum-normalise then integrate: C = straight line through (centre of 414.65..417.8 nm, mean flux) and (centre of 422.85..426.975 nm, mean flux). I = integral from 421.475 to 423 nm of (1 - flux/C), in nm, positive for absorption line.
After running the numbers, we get 0.096 nm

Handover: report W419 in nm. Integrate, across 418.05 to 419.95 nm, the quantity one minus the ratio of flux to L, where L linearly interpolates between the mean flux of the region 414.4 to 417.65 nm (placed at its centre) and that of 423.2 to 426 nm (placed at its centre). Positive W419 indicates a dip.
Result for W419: 0.06 nm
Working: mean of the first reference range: 7.92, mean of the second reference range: 8.1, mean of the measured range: 7.74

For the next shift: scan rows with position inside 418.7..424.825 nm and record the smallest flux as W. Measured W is 6.291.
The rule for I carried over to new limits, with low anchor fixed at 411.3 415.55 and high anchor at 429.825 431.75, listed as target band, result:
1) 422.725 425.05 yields -0.05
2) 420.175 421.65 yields -0.07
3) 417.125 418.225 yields -0.10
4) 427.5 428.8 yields -0.12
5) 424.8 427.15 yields -0.13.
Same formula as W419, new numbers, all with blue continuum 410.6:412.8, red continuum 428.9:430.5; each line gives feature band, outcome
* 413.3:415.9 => 0.09 nm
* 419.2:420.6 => 0.02 nm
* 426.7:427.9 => -0.06 nm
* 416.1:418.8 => -0.05 nm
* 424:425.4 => -0.09 nm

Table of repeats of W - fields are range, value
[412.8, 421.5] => 6.556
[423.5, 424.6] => 6.937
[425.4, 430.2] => 6.772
